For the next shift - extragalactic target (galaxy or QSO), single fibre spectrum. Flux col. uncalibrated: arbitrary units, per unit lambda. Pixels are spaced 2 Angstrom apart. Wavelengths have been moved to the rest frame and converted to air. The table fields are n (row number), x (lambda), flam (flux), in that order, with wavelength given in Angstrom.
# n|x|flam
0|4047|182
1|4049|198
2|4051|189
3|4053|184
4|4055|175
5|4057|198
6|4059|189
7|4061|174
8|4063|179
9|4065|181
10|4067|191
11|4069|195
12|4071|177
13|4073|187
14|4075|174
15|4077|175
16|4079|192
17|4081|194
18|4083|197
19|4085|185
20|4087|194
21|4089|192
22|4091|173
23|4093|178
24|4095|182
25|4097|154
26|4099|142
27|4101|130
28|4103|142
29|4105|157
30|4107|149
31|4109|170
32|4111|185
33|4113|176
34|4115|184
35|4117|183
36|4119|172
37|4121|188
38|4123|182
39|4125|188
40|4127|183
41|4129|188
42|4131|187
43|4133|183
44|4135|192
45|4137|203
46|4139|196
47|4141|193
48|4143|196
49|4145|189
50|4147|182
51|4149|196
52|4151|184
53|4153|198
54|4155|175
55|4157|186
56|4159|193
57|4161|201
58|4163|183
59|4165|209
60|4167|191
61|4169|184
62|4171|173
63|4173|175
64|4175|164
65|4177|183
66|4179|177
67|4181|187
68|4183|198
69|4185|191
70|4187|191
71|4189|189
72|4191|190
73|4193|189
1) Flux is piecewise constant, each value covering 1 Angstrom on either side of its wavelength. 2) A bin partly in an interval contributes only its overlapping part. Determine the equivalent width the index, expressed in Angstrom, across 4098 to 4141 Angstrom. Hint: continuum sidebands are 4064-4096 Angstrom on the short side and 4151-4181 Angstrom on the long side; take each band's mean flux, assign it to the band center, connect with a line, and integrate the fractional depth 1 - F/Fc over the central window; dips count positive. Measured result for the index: 2.2 Angstrom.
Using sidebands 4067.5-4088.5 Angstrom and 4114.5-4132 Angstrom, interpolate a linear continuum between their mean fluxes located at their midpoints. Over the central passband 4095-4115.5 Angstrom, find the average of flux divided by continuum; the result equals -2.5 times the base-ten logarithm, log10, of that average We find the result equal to 0.163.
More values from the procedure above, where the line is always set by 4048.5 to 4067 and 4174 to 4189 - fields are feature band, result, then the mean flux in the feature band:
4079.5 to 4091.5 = -0.028 mag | 190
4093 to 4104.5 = 0.208 mag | 153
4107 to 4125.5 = 0.036 mag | 179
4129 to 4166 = -0.037 mag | 191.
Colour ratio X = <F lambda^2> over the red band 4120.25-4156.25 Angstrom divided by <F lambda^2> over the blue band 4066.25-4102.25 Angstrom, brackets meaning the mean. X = 1.1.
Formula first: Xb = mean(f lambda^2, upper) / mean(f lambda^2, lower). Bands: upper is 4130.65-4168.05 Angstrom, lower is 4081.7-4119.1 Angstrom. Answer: 1.15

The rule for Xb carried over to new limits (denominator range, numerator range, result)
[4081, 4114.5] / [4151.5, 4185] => 1.13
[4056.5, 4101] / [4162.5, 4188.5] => 1.07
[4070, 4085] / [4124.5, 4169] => 1.06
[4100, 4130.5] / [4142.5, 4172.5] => 1.12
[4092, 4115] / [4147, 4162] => 1.21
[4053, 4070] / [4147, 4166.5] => 1.08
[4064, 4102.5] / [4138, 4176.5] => 1.09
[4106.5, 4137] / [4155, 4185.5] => 1.05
